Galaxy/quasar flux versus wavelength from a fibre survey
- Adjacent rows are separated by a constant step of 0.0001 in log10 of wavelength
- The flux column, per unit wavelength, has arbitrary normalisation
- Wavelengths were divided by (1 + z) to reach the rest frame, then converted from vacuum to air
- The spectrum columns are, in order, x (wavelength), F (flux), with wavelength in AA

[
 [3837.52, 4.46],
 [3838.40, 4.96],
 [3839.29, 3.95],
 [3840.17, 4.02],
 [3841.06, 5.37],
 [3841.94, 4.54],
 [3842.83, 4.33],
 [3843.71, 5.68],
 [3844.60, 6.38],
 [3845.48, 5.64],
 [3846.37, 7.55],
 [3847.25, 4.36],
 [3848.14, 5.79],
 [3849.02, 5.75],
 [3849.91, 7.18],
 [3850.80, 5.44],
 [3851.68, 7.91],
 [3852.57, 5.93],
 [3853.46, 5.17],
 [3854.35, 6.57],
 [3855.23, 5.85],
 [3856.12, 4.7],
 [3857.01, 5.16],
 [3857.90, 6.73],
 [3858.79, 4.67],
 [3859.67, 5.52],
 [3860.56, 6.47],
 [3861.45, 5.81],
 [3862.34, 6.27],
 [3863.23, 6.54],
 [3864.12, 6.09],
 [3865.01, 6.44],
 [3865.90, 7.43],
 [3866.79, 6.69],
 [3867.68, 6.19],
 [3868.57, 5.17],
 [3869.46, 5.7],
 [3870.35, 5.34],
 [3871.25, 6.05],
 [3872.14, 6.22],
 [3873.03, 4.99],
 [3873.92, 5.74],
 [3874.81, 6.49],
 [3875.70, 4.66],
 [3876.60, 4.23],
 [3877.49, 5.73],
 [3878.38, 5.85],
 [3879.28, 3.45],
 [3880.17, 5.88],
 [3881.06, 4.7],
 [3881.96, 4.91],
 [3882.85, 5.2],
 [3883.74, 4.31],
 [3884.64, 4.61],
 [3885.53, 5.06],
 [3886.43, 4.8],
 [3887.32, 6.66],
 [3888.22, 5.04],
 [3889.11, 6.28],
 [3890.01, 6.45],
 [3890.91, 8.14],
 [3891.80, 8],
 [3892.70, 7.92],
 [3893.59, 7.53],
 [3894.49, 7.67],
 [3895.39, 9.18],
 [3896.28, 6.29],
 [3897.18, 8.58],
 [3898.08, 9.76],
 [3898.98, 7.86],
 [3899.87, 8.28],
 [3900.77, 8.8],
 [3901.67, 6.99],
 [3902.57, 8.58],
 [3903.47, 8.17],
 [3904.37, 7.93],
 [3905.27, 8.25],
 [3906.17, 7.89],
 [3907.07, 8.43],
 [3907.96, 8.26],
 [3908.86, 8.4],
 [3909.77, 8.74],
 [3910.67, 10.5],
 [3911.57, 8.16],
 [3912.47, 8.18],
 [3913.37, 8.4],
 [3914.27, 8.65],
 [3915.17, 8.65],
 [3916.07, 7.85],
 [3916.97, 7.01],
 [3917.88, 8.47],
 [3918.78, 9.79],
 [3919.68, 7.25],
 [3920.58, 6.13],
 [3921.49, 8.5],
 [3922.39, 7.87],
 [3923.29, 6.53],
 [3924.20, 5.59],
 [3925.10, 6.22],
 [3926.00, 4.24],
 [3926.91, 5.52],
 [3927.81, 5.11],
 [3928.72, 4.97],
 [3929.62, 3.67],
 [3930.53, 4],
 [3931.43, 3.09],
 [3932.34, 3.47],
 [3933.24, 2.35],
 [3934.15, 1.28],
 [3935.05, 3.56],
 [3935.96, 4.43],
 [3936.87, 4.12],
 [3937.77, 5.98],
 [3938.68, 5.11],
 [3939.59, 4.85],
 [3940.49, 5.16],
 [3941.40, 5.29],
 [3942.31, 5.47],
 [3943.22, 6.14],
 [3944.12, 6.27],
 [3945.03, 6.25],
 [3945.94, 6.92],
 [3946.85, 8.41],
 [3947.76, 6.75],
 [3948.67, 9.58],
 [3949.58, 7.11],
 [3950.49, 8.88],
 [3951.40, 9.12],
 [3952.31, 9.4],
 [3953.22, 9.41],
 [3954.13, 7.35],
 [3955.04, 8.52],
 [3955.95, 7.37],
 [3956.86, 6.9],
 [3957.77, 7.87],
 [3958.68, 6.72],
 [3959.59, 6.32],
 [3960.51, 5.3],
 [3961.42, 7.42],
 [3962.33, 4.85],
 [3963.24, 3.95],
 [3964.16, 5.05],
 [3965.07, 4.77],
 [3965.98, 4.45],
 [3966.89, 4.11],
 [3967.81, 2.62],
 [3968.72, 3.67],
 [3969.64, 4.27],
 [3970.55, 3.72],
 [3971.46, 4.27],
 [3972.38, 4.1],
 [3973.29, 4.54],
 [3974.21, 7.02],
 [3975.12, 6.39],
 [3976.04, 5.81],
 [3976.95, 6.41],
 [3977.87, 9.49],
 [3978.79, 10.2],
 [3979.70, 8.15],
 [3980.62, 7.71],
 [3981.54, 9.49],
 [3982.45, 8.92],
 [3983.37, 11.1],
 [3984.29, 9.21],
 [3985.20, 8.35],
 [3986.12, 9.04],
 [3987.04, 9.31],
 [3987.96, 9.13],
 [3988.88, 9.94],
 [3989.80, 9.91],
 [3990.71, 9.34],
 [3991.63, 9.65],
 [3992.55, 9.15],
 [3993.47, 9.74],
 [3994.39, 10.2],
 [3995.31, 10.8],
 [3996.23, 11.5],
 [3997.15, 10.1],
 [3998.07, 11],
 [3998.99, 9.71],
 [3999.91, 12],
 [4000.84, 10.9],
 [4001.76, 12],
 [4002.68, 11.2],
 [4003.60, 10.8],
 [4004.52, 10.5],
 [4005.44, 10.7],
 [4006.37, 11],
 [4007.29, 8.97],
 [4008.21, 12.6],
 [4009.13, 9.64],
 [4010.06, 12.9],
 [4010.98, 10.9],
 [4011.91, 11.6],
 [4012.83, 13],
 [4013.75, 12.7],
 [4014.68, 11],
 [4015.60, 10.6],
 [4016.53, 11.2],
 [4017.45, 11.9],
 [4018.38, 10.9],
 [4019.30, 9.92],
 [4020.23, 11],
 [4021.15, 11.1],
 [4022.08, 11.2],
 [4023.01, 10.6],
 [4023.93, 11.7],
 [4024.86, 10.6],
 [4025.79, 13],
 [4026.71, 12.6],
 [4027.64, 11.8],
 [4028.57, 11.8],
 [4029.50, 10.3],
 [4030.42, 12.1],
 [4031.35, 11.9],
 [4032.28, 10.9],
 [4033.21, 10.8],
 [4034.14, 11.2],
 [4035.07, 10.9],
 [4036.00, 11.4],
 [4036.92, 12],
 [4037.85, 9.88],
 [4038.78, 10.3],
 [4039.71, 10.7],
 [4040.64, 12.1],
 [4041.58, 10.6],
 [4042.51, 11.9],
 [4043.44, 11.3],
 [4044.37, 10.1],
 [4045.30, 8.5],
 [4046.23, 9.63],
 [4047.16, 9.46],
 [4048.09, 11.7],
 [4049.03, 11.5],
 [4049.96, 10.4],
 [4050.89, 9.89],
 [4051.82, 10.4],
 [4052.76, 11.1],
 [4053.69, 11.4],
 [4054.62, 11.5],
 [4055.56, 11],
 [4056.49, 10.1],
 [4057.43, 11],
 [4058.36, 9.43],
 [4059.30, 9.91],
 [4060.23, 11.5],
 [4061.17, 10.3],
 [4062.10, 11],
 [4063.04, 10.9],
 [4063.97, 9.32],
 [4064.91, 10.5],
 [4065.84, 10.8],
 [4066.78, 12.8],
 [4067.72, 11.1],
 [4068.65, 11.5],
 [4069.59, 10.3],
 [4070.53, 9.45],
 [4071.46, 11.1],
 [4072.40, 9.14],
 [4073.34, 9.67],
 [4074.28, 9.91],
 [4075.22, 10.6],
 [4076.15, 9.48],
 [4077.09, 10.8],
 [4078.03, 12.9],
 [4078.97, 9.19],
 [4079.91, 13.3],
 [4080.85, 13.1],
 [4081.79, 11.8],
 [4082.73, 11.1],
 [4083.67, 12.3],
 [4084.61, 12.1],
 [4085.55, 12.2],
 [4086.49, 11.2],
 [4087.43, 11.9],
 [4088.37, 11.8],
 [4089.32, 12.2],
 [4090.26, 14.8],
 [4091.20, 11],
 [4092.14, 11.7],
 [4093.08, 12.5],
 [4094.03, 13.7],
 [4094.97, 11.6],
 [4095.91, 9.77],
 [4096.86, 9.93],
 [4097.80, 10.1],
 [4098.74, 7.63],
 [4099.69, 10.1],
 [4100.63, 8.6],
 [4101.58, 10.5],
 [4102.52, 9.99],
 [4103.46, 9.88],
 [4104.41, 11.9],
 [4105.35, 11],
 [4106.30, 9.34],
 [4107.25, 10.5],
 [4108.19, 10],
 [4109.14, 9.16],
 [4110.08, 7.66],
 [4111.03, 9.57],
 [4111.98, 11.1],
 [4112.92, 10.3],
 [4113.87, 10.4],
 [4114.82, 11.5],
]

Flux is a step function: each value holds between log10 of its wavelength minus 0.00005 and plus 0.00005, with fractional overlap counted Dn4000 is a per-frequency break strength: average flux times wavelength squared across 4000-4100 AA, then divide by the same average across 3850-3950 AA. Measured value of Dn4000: 1.9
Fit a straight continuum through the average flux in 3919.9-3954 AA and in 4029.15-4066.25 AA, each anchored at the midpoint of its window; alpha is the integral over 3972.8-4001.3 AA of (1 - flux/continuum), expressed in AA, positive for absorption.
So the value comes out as -3.67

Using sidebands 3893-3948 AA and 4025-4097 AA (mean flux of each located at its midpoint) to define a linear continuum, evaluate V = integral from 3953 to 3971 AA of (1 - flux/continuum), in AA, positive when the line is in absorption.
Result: 5.2 AA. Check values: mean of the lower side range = 6.75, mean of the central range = 5.68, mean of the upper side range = 11.1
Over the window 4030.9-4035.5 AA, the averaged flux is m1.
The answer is 11.1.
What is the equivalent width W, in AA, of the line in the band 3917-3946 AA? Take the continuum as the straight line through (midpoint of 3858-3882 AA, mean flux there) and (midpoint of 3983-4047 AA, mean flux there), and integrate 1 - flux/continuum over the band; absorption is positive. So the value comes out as 8.9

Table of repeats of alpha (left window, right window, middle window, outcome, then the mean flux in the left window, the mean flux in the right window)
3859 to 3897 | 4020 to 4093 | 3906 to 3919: -2.8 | 6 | 11.1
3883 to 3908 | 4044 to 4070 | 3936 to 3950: 3.6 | 7.31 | 10.6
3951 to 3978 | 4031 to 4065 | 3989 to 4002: -4.4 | 5.99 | 10.7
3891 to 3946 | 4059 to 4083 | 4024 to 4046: -2.9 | 6.77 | 10.8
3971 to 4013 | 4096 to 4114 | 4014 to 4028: -2.5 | 9.51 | 9.86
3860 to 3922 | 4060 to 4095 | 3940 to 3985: 10.0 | 6.94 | 11.3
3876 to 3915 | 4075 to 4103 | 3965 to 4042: -1.8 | 7.14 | 11.3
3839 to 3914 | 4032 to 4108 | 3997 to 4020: -4.0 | 6.45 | 10.9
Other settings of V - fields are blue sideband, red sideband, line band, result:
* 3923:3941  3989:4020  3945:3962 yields -3.7 AA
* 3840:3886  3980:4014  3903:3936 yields 3.8 AA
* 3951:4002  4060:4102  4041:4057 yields -0.9 AA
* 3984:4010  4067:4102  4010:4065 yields -1.8 AA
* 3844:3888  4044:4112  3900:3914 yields -3.6 AA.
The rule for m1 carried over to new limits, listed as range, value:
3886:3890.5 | 5.87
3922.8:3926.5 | 5.67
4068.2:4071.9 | 10.6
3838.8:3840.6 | 4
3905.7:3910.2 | 8.34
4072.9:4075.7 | 10.1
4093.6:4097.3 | 11.2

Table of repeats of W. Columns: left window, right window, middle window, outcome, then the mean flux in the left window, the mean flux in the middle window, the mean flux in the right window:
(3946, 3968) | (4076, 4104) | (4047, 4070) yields -1.3 AA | 6.81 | 10.8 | 11.3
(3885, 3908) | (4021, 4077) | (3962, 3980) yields 7.5 AA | 7.55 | 5.37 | 10.8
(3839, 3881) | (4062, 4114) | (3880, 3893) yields 1.0 AA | 5.69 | 5.84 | 10.8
